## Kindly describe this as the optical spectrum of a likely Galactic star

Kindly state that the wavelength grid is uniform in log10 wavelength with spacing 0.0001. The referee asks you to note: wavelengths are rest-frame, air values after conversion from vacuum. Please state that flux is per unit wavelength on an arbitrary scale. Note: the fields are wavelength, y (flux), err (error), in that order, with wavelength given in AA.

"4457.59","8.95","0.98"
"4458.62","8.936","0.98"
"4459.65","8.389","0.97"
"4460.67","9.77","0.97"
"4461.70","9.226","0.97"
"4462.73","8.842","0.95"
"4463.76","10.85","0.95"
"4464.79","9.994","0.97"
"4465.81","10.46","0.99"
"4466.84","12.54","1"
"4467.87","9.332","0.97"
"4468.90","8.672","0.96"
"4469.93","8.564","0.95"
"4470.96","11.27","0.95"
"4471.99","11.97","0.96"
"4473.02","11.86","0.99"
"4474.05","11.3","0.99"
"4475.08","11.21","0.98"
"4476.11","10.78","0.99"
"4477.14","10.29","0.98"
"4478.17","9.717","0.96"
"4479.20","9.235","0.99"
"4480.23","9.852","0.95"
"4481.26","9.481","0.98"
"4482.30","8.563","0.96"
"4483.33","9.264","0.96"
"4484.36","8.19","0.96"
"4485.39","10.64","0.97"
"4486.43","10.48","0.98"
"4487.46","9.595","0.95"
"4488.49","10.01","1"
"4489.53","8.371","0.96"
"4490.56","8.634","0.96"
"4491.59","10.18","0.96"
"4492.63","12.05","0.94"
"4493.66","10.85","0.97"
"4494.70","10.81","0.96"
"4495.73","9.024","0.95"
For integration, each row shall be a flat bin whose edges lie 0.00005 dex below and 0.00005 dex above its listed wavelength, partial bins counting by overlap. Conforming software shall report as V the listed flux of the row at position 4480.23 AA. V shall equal 9.852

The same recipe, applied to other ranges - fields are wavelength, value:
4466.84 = 12.54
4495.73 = 9.024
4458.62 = 8.936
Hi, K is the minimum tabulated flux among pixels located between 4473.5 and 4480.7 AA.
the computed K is 9.235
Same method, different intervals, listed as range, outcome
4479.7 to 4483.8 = 8.563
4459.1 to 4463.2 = 8.389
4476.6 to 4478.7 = 9.717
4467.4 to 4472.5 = 8.564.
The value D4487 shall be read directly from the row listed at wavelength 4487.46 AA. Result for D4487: 9.595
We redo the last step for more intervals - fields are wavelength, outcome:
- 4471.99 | 11.97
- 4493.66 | 10.85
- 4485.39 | 10.64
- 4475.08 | 11.21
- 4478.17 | 9.717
